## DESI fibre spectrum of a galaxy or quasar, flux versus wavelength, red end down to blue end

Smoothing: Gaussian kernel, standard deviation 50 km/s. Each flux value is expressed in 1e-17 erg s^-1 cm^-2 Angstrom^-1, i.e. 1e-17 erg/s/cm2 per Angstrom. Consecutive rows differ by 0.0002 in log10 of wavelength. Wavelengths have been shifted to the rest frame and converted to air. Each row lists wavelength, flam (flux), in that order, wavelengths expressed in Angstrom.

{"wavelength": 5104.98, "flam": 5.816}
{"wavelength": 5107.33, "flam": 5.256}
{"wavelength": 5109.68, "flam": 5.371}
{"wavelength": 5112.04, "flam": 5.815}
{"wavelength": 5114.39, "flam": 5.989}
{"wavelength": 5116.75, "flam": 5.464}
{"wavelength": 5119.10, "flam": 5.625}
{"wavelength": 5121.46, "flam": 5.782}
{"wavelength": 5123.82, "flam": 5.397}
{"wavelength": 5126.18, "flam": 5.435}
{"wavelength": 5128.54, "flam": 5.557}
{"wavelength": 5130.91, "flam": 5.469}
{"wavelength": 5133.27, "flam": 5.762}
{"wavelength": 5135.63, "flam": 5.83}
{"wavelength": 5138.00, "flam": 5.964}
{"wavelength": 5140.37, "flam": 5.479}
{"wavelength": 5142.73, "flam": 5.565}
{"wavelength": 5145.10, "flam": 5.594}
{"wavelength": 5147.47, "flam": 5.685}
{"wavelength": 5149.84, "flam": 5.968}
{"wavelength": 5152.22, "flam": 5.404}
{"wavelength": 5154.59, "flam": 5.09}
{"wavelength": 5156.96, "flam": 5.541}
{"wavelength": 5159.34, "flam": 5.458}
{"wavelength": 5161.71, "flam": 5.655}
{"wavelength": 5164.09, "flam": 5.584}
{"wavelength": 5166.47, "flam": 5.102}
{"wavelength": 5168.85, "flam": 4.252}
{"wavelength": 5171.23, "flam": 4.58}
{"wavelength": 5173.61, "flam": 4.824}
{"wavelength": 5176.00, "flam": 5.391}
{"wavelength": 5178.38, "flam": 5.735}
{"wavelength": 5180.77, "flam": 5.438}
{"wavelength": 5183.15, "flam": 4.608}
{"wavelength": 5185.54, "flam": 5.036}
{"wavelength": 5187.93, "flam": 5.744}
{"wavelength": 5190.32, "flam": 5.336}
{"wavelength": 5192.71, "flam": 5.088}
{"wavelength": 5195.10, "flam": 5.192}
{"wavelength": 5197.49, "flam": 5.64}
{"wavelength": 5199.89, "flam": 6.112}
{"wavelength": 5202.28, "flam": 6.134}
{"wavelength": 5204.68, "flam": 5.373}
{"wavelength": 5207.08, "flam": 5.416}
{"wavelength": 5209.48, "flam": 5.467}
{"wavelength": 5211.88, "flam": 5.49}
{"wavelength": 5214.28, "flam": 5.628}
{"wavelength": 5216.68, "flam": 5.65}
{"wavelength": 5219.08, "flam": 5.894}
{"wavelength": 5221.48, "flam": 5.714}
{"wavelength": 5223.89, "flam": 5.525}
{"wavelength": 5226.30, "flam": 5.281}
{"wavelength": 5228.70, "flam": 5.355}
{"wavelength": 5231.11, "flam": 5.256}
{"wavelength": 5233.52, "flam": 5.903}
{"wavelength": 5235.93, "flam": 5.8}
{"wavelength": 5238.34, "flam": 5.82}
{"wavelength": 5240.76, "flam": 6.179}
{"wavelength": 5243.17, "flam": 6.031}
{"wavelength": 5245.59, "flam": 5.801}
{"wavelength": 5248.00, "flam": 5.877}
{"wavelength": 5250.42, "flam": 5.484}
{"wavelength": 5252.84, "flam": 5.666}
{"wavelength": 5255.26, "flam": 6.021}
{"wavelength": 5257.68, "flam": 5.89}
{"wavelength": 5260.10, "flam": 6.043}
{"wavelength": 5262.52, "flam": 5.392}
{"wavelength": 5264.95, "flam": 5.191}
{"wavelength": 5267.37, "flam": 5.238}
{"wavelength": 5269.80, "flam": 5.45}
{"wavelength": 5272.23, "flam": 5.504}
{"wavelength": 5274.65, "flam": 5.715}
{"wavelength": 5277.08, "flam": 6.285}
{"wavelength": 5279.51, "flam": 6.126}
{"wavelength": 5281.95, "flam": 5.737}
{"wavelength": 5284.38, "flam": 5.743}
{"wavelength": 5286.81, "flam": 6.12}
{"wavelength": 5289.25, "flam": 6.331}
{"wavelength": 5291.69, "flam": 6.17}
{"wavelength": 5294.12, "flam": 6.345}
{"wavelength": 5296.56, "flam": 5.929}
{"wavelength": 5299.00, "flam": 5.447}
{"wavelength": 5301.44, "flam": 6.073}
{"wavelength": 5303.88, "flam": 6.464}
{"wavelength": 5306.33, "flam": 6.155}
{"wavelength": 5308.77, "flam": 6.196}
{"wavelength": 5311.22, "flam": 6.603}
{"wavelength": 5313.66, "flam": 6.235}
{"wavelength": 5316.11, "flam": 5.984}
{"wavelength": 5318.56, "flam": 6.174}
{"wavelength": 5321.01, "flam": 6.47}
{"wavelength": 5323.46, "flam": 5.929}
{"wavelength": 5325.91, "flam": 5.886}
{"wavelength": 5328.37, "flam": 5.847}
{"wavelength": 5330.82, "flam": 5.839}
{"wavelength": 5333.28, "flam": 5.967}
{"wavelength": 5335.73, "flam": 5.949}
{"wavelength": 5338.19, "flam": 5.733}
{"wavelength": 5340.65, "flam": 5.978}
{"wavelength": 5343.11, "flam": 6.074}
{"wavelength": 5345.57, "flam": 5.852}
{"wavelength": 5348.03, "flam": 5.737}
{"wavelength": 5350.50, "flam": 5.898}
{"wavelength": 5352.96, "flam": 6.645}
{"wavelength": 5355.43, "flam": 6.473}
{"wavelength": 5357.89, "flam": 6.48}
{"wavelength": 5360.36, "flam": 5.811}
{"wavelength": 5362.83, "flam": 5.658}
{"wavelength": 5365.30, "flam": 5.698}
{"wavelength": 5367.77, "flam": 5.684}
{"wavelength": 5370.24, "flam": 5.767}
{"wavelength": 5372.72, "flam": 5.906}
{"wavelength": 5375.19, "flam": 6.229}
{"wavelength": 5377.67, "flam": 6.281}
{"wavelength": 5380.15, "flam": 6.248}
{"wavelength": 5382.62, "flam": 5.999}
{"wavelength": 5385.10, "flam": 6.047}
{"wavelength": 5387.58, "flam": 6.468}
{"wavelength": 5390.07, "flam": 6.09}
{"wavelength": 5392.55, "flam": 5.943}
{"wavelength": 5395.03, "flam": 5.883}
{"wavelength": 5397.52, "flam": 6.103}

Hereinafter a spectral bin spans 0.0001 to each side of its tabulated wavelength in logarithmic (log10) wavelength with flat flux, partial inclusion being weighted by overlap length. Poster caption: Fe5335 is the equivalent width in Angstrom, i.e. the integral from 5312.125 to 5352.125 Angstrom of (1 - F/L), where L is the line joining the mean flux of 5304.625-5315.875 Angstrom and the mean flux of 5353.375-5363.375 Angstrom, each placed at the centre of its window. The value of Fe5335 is 1.6 Angstrom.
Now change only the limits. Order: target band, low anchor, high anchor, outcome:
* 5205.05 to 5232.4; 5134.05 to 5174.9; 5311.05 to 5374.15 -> 0.42 Angstrom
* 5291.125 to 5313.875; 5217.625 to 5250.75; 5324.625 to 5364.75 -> -1.07 Angstrom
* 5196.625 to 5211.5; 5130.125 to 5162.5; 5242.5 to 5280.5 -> -0.04 Angstrom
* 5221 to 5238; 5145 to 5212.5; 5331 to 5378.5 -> -0.02 Angstrom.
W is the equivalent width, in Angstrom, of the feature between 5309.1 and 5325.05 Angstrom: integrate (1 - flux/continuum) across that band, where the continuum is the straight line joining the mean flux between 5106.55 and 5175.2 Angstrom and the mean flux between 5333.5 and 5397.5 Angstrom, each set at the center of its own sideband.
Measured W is -0.9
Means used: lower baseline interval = 5.47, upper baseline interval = 6.02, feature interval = 6.22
